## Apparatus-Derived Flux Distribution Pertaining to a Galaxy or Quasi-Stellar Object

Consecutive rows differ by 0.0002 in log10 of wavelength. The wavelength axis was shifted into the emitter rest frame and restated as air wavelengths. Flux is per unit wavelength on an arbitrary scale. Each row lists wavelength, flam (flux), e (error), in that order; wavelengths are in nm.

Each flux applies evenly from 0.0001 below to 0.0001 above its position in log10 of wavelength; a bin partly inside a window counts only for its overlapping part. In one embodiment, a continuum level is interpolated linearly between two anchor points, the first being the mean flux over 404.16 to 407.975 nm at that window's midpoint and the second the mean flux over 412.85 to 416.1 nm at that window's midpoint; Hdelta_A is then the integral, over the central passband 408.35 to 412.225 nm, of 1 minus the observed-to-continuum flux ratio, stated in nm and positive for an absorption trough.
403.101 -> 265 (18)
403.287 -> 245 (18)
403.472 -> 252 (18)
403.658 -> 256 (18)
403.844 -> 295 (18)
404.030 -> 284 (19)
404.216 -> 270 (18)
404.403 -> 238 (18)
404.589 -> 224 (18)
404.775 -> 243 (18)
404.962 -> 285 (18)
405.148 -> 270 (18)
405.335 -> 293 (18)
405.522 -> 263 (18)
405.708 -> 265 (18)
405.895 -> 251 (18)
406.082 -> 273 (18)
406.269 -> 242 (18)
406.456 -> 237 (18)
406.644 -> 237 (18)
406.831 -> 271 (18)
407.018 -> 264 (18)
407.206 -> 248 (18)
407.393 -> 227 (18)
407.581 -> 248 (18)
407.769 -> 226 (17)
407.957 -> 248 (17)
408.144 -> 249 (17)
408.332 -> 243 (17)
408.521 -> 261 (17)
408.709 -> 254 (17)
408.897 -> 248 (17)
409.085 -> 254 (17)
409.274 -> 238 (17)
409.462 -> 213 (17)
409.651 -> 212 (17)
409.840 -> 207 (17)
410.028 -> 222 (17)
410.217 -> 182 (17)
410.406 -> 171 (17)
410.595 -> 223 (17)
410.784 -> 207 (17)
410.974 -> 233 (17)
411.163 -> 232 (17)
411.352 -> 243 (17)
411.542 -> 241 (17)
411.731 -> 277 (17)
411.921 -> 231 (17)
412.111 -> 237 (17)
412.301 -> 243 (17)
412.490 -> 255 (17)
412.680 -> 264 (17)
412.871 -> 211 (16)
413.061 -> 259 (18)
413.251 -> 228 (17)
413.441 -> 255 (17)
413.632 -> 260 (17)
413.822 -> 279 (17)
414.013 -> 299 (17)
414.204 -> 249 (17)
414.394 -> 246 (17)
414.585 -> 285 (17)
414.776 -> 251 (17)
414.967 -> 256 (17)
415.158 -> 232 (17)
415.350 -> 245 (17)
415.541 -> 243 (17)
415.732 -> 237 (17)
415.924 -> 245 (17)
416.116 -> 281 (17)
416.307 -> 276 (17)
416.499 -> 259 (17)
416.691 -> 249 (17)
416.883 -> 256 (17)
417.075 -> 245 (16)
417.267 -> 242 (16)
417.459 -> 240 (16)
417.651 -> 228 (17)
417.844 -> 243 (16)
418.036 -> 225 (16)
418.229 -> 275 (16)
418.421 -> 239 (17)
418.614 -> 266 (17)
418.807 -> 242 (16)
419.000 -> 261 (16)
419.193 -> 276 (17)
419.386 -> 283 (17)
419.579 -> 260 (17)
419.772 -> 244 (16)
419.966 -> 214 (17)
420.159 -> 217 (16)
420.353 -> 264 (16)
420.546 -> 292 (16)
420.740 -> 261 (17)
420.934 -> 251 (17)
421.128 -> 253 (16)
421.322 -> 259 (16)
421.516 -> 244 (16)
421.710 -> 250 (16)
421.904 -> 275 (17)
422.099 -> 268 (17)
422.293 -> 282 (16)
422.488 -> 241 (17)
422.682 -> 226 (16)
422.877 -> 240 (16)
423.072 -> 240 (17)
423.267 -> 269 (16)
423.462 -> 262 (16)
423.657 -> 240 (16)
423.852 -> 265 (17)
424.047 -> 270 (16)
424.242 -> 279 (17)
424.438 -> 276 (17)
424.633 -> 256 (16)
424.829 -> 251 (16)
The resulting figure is 0.36 nm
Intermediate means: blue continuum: 253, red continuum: 253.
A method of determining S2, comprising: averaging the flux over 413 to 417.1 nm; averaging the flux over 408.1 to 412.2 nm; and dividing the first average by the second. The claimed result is 1.11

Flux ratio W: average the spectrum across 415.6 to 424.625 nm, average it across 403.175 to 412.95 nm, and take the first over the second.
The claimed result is 1.04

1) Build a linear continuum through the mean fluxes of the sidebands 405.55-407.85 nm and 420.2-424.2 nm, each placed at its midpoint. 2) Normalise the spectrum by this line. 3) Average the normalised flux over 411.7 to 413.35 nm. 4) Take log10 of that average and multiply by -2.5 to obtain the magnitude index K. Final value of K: 0.04 mag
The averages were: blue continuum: 250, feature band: 244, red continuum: 257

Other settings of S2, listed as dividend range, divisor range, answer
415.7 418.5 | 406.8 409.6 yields 1.02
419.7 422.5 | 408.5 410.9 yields 1.15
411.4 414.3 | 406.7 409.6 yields 1.03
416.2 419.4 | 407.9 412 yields 1.09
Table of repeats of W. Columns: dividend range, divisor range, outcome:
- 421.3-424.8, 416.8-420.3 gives 1.04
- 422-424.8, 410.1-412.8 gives 1.12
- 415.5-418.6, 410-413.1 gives 1.08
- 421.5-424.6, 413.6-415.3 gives 0.99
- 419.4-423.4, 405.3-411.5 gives 1.06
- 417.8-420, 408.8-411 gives 1.17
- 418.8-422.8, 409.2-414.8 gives 1.07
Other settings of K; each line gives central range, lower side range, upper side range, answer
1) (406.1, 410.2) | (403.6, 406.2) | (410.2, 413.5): 0.05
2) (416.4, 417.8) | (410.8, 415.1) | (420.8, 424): 0.03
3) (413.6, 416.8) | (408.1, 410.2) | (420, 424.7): -0.06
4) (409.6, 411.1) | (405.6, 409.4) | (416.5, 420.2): 0.20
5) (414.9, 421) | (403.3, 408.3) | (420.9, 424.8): 0.02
